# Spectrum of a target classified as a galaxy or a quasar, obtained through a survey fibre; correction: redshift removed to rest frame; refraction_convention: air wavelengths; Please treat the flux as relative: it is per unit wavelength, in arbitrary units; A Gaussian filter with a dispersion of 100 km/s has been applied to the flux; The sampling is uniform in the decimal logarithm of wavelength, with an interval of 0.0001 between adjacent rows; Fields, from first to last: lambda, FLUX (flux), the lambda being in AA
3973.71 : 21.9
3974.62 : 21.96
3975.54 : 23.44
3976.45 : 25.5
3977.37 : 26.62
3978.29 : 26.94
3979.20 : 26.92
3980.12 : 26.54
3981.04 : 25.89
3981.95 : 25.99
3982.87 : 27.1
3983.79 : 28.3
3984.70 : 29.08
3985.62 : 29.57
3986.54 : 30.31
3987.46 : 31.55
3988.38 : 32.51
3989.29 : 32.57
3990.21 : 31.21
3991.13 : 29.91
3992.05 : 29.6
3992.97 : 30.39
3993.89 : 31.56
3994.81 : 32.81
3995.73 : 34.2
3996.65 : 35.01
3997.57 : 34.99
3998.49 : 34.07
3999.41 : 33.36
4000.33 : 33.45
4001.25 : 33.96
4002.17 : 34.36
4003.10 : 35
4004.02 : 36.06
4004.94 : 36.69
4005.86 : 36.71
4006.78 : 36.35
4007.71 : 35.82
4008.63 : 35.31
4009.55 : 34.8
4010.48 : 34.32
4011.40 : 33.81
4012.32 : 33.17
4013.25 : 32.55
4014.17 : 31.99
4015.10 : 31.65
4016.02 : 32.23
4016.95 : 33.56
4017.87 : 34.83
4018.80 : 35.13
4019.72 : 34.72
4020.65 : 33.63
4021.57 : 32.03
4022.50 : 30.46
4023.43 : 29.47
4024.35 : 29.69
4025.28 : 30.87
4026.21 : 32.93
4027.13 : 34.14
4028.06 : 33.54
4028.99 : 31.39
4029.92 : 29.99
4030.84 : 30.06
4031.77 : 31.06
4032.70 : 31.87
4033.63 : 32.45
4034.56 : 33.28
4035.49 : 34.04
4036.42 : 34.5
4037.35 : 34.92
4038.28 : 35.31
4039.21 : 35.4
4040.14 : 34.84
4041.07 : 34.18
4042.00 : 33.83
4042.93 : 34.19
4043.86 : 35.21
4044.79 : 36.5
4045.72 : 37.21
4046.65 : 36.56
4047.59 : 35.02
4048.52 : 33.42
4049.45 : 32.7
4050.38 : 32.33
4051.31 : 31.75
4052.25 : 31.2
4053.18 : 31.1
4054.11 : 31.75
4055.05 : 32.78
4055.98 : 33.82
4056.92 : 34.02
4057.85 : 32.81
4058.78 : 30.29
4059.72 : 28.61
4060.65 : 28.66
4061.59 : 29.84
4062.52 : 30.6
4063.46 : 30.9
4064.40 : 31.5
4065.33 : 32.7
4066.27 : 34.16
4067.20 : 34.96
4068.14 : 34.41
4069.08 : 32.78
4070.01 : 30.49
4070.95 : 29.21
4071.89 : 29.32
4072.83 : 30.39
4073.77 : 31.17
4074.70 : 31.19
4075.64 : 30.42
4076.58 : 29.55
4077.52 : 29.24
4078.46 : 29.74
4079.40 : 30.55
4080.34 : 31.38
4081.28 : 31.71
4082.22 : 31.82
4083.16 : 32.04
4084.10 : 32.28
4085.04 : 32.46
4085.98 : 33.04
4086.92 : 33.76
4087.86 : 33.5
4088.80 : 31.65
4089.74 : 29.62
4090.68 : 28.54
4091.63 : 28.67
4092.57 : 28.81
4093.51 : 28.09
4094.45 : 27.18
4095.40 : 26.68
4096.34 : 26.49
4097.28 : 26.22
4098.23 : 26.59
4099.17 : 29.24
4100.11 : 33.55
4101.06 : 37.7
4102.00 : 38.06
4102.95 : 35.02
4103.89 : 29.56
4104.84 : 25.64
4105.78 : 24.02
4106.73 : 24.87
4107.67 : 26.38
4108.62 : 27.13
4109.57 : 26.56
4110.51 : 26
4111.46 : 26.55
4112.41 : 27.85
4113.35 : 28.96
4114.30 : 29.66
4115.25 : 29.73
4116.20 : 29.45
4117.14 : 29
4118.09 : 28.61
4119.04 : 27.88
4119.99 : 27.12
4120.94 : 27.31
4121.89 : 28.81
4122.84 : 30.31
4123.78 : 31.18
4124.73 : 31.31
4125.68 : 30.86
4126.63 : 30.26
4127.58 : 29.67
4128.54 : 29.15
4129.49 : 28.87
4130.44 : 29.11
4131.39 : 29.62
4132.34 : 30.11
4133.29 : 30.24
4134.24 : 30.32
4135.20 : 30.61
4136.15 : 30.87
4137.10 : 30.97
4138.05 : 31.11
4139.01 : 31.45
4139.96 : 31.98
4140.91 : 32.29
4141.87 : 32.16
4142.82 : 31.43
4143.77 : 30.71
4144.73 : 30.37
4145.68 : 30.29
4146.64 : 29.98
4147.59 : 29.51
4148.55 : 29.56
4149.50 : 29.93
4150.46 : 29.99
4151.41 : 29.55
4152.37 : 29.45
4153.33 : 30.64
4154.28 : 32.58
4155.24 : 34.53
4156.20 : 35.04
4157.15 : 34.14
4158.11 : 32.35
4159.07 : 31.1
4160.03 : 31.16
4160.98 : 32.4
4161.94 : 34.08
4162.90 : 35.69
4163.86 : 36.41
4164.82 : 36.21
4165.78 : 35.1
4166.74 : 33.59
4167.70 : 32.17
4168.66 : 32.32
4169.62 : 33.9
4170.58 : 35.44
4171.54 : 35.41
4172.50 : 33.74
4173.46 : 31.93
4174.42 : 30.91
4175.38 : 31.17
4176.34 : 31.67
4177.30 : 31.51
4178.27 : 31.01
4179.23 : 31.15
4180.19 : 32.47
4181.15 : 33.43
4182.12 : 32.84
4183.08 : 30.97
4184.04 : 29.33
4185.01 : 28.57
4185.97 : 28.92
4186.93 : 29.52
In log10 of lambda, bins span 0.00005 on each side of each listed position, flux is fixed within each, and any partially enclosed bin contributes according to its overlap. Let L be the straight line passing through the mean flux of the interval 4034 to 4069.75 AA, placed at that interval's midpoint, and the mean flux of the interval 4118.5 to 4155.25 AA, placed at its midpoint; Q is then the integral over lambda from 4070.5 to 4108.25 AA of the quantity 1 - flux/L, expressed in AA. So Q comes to 2.10 AA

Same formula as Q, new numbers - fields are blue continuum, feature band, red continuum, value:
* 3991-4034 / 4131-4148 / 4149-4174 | 1.2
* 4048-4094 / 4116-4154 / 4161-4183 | 2.9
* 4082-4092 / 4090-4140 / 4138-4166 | 4.0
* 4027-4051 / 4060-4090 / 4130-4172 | 1.6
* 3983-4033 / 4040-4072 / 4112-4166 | -0.6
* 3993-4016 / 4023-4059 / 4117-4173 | 0.3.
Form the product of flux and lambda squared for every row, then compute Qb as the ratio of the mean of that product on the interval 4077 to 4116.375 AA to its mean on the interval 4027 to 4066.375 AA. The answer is 0.9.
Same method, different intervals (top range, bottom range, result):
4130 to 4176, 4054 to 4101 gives 1.08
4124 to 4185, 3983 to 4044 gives 1.03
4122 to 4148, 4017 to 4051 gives 0.96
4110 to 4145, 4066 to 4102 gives 0.99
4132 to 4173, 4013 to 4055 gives 1.03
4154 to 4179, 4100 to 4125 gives 1.17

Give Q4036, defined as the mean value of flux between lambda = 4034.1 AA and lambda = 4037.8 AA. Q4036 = 34.2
